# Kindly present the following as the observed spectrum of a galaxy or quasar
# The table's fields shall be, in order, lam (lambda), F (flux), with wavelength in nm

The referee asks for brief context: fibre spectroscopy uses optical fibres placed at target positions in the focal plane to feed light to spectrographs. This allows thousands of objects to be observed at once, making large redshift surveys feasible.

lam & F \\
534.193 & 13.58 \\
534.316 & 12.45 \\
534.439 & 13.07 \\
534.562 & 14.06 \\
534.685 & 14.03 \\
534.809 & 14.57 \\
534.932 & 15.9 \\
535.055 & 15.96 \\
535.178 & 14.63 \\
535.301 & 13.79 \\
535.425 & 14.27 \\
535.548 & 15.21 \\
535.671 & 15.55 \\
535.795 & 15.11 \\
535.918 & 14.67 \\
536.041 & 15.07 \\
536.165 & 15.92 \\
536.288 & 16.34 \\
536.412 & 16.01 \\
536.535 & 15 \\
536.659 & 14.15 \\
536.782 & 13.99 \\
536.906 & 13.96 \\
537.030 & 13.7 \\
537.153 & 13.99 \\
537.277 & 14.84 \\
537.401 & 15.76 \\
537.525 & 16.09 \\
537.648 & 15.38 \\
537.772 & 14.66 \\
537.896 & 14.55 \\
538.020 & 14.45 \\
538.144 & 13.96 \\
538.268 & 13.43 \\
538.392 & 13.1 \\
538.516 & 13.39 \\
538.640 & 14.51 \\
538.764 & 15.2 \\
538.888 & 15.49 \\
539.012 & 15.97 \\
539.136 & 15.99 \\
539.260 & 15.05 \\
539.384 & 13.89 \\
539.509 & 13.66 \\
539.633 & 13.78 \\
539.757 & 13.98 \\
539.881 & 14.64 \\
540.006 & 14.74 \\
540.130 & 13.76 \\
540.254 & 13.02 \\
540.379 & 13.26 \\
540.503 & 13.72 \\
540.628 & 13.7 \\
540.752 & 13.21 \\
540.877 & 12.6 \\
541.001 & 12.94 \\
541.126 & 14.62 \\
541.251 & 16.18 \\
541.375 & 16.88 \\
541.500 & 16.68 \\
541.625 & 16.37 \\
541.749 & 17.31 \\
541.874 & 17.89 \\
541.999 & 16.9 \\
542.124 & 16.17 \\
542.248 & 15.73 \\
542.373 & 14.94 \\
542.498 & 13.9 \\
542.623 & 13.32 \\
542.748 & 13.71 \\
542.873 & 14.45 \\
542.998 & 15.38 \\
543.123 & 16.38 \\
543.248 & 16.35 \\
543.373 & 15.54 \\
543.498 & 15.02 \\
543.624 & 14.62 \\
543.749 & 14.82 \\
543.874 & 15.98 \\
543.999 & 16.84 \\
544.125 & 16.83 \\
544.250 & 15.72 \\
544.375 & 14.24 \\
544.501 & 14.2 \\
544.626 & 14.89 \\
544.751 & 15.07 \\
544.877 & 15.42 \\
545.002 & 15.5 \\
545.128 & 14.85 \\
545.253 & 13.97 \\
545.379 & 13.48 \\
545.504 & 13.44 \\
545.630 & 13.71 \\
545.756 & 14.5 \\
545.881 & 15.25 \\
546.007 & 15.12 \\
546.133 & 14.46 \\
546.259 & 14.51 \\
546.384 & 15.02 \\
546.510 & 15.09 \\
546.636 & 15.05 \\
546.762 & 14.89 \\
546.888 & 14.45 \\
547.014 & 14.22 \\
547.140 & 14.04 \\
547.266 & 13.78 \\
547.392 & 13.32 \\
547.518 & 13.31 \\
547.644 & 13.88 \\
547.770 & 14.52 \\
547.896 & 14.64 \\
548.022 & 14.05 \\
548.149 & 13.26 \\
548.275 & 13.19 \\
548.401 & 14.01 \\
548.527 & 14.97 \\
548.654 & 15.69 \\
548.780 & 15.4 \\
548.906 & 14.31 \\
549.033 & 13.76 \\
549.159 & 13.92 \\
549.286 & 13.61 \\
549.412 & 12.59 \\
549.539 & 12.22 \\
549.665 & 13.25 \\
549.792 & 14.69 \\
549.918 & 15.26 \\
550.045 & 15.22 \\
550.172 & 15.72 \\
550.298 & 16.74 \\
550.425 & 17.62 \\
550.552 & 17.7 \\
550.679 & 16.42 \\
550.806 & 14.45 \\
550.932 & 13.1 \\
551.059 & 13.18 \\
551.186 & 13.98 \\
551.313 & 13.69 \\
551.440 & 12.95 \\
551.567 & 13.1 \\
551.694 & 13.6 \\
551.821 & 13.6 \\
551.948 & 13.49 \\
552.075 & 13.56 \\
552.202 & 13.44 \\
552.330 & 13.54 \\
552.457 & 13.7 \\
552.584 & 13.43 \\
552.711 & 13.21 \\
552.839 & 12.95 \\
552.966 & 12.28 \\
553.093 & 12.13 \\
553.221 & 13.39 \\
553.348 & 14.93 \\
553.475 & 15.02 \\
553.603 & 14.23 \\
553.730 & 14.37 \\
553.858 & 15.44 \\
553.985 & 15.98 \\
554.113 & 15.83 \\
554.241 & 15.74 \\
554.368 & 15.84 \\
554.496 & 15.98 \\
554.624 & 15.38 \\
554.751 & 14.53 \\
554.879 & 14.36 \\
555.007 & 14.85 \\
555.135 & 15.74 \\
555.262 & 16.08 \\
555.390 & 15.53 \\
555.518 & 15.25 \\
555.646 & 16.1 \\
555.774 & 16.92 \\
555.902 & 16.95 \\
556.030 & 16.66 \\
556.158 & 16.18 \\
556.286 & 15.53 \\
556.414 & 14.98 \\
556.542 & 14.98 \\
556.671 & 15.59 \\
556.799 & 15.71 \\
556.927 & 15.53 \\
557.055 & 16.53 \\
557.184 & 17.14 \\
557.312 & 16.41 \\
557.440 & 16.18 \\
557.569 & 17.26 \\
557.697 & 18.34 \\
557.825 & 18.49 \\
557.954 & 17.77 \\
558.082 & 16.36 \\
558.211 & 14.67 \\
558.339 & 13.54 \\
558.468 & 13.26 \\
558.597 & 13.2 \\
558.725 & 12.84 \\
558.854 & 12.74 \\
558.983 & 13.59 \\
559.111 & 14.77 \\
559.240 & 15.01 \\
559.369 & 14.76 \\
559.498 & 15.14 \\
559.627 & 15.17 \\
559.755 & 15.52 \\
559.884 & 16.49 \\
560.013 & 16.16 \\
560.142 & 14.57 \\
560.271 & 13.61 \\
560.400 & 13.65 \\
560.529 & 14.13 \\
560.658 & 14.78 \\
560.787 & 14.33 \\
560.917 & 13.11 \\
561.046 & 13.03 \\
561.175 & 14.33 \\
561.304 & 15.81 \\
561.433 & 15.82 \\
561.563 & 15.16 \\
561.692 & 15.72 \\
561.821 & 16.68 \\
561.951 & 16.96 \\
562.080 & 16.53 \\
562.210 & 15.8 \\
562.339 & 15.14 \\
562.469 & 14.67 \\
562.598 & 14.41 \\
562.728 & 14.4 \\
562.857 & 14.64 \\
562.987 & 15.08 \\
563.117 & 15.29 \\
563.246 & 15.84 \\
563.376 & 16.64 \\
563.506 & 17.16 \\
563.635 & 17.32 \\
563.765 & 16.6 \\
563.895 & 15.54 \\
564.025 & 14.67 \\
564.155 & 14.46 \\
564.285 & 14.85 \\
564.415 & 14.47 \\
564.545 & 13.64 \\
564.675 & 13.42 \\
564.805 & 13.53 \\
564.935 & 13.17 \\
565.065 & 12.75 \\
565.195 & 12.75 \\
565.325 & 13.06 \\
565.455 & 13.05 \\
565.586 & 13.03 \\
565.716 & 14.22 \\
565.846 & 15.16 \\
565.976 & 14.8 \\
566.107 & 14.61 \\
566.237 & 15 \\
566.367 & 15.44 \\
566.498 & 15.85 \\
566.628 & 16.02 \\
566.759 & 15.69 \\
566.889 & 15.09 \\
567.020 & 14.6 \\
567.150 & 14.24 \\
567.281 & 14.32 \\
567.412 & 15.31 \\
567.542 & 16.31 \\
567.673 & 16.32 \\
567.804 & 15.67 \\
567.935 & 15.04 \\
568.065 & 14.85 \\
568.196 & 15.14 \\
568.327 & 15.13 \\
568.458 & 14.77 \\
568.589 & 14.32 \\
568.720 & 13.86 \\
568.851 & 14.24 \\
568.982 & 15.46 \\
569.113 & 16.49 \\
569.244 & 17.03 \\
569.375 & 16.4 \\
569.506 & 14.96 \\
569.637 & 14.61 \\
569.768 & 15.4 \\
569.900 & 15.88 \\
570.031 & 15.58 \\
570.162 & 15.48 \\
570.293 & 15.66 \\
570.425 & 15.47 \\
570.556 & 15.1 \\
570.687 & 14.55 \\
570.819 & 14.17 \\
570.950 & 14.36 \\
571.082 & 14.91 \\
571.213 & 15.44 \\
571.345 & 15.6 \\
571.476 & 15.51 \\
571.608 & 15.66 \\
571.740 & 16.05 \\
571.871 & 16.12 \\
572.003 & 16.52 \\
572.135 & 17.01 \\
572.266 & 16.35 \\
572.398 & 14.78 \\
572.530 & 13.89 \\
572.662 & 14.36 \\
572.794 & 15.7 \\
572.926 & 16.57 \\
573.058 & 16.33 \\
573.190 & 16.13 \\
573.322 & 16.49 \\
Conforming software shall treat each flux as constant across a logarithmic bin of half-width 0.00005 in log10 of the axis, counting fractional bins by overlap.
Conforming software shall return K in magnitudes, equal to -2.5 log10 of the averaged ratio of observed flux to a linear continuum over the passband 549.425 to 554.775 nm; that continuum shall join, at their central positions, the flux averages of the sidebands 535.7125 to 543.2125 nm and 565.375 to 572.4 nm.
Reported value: 0.04 mag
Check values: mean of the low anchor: 14.8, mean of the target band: 14.4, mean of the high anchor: 15.2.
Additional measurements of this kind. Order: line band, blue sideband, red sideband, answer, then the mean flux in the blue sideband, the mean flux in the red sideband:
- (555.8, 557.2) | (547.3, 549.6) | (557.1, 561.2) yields -0.09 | 13.9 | 15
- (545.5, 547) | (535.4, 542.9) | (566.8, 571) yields 0.02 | 14.8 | 15.2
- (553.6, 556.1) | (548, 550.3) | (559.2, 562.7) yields -0.07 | 14.2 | 15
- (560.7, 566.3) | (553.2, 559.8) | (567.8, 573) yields 0.04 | 15.4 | 15.3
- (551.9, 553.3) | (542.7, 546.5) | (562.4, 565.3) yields 0.13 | 15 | 14.8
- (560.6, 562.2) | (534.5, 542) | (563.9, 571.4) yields -0.03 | 14.8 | 14.8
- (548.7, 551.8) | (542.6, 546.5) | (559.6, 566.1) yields 0.03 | 14.9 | 14.8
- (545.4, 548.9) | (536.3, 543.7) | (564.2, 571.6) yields 0.03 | 14.8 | 14.9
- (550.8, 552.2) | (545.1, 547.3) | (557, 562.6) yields 0.10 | 14.4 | 15.2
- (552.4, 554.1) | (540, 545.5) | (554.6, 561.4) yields 0.09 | 15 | 15.3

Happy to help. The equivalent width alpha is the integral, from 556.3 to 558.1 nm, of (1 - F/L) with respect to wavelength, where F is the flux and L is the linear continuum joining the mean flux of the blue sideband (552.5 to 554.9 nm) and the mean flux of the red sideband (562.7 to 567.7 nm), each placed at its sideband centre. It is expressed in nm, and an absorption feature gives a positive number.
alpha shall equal -0.24 nm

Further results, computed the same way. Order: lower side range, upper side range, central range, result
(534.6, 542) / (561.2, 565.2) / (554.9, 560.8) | -0.13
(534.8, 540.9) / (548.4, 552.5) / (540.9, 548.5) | -0.24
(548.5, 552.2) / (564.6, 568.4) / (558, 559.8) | 0.02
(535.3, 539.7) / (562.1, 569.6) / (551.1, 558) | -0.10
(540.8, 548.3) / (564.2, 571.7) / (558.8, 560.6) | 0.02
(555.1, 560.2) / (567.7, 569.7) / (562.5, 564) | -0.03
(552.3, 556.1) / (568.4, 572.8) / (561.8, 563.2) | -0.02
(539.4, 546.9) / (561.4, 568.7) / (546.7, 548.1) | 0.08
